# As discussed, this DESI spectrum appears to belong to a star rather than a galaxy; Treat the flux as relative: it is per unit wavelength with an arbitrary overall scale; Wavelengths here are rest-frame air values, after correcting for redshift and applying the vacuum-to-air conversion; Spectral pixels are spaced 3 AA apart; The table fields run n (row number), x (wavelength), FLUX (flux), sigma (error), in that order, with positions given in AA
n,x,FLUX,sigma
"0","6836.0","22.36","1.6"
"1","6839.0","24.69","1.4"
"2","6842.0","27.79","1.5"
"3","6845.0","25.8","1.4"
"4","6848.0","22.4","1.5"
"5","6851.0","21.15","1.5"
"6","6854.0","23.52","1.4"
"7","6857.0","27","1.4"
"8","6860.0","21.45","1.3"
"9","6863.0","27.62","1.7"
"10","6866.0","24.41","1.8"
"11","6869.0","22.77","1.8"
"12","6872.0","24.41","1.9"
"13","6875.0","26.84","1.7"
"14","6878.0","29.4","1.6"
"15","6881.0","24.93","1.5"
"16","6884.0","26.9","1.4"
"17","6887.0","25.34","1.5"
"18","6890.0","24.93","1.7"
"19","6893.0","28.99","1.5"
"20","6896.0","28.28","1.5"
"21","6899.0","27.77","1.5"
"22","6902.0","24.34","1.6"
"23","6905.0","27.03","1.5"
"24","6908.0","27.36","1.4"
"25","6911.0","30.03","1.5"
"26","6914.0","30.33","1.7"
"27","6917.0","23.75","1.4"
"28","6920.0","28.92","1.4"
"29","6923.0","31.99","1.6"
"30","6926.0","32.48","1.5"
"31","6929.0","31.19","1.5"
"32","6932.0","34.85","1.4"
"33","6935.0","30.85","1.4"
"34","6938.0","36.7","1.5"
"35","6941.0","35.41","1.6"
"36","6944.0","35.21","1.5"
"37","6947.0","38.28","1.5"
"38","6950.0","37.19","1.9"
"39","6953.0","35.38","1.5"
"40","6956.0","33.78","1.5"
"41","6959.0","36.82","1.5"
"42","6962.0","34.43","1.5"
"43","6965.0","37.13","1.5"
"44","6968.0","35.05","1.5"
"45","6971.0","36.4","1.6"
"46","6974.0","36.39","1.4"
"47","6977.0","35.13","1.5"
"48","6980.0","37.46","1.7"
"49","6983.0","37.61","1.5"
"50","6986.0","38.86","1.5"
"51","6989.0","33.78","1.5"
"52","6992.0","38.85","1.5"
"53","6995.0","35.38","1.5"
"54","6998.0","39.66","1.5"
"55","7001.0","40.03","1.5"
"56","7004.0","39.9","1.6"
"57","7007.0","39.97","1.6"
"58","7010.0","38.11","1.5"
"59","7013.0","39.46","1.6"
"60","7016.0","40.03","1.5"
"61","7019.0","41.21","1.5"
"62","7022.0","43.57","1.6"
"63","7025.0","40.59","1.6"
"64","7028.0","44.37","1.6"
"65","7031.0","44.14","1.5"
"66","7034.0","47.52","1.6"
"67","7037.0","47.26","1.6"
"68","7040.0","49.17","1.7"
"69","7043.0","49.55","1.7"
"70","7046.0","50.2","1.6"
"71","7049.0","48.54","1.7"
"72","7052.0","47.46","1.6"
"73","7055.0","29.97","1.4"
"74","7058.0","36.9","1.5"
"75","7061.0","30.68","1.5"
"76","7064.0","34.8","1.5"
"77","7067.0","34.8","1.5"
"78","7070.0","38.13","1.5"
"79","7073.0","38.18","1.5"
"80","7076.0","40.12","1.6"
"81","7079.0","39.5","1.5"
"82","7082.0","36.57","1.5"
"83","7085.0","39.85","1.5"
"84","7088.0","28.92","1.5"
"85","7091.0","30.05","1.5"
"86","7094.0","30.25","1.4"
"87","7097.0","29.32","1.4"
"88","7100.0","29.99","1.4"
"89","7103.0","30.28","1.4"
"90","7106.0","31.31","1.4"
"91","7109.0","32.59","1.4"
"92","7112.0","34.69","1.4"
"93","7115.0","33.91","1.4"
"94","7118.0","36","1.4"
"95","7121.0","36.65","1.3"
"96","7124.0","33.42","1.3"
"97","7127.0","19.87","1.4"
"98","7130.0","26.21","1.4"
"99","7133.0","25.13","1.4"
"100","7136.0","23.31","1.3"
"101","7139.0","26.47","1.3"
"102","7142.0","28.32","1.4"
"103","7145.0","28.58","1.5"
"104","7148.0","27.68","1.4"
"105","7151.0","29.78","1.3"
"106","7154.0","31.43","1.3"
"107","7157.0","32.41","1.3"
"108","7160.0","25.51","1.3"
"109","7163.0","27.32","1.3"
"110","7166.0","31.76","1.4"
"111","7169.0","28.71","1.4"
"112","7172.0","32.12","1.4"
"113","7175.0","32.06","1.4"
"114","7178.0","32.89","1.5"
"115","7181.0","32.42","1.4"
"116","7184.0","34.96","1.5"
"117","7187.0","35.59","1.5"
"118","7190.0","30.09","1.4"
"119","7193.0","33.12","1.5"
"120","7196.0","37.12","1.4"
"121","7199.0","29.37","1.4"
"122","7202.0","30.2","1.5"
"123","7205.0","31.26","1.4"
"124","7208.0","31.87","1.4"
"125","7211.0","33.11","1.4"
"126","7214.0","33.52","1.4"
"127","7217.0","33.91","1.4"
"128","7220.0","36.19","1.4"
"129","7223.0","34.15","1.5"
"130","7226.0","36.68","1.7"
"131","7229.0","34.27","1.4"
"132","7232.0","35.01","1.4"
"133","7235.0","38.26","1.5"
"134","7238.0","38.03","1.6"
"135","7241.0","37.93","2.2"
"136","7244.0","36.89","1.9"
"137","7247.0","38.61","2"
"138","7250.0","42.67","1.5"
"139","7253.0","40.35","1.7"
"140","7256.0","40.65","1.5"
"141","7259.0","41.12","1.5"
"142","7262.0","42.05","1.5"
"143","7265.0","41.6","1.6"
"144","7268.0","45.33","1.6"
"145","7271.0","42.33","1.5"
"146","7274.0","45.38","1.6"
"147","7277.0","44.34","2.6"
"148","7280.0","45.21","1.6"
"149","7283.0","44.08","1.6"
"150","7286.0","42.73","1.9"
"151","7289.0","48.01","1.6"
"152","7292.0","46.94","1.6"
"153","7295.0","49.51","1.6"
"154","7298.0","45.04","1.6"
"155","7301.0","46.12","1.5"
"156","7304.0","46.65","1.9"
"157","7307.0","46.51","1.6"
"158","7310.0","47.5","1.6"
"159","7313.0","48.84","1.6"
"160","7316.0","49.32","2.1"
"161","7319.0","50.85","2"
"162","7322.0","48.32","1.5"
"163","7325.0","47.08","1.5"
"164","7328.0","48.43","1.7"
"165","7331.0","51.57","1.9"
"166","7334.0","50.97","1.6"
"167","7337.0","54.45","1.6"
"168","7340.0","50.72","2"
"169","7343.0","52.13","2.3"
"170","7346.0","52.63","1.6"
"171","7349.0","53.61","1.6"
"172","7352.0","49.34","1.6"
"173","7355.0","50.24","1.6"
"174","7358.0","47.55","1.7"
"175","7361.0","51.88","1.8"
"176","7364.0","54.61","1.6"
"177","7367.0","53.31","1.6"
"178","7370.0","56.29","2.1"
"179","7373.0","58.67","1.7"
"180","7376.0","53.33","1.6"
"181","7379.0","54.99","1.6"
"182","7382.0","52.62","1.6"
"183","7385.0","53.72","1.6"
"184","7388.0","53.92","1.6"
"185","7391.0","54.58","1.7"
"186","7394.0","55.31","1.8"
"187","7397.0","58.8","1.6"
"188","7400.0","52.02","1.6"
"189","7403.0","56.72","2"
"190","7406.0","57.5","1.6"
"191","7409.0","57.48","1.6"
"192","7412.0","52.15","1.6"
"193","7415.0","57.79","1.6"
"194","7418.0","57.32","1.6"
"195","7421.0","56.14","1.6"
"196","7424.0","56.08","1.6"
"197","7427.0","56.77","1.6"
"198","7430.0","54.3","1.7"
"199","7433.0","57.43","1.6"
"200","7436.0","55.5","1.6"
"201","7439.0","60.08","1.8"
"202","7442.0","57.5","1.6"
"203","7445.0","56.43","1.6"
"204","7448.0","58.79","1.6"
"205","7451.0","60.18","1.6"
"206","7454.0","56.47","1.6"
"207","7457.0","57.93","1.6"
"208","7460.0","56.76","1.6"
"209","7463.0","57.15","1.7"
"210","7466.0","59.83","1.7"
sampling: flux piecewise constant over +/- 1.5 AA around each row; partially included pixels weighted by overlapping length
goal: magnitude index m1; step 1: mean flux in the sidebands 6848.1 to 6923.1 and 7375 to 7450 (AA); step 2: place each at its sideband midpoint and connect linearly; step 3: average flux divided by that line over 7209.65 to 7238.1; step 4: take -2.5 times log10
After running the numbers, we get 0.27 mag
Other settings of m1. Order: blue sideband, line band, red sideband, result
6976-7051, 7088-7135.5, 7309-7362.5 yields 0.41 mag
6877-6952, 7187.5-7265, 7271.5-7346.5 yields 0.23 mag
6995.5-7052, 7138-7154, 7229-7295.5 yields 0.44 mag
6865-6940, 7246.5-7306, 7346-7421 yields 0.11 mag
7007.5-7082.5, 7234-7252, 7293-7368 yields 0.21 mag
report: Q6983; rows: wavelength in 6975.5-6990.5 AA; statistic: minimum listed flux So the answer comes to 33.78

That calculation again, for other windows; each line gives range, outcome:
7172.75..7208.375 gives 29.37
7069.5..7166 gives 19.87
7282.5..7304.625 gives 42.73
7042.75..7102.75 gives 28.92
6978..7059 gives 29.97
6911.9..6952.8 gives 23.75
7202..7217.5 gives 30.2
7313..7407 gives 47.08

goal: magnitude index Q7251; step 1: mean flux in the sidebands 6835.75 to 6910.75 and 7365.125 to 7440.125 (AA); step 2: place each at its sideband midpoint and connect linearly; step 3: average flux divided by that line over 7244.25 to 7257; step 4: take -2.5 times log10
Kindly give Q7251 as 0.17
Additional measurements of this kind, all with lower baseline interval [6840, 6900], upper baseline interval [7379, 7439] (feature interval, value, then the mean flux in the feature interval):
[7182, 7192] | 0.28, 33.5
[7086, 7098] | 0.25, 30.1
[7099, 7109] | 0.24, 30.9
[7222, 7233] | 0.28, 35.1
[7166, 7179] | 0.33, 31.4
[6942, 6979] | -0.17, 35.9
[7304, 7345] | 0.03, 49.7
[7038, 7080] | -0.13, 40.7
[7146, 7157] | 0.35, 30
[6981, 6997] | -0.15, 37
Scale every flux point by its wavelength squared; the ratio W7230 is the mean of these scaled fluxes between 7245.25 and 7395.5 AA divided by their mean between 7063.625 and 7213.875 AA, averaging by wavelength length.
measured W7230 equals 1.61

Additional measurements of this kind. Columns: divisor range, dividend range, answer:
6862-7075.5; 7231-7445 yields 1.56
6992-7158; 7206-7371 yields 1.32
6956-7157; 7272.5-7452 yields 1.58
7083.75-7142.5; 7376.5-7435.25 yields 1.99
